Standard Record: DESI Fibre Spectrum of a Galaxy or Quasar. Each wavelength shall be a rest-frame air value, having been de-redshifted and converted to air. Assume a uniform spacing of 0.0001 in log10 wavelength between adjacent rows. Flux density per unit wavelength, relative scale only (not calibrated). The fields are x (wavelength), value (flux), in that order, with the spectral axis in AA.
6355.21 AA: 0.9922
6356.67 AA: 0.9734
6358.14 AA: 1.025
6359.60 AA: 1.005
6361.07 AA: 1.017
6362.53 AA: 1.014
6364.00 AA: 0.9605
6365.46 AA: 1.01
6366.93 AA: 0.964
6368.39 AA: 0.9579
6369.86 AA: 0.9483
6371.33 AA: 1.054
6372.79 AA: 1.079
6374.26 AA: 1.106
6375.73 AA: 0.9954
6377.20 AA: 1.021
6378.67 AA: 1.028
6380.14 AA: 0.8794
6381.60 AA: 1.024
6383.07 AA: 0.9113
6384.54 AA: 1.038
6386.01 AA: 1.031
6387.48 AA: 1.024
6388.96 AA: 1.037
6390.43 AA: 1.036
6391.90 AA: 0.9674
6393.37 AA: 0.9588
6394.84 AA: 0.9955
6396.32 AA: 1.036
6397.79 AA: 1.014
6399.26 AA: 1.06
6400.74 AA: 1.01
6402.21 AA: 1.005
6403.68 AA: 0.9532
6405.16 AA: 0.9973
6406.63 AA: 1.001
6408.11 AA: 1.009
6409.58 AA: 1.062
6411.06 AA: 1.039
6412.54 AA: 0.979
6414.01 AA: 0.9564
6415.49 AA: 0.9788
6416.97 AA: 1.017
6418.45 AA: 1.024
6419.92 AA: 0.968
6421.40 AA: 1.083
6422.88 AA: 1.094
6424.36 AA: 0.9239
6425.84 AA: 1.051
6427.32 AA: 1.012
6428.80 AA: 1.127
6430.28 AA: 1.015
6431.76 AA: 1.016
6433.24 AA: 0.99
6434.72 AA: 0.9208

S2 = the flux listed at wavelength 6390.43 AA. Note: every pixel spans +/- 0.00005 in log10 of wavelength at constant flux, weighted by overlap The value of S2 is 1.036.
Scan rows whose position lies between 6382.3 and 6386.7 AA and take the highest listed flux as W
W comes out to 1.038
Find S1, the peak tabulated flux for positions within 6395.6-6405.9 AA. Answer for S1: 1.06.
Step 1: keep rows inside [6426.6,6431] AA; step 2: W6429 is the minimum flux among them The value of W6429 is 1.012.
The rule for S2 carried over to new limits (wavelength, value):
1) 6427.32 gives 1.012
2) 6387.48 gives 1.024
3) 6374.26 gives 1.106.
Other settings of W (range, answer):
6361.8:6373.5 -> 1.079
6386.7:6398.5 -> 1.037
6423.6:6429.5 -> 1.127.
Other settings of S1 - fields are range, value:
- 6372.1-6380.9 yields 1.106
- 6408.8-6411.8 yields 1.062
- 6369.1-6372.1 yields 1.054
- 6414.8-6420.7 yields 1.024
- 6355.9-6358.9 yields 1.025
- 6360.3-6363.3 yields 1.017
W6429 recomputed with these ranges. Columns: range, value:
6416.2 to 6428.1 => 0.9239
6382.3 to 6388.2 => 0.9113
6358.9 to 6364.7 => 0.9605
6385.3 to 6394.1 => 0.9588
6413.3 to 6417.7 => 0.9564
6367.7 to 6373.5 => 0.9483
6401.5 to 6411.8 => 0.9532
